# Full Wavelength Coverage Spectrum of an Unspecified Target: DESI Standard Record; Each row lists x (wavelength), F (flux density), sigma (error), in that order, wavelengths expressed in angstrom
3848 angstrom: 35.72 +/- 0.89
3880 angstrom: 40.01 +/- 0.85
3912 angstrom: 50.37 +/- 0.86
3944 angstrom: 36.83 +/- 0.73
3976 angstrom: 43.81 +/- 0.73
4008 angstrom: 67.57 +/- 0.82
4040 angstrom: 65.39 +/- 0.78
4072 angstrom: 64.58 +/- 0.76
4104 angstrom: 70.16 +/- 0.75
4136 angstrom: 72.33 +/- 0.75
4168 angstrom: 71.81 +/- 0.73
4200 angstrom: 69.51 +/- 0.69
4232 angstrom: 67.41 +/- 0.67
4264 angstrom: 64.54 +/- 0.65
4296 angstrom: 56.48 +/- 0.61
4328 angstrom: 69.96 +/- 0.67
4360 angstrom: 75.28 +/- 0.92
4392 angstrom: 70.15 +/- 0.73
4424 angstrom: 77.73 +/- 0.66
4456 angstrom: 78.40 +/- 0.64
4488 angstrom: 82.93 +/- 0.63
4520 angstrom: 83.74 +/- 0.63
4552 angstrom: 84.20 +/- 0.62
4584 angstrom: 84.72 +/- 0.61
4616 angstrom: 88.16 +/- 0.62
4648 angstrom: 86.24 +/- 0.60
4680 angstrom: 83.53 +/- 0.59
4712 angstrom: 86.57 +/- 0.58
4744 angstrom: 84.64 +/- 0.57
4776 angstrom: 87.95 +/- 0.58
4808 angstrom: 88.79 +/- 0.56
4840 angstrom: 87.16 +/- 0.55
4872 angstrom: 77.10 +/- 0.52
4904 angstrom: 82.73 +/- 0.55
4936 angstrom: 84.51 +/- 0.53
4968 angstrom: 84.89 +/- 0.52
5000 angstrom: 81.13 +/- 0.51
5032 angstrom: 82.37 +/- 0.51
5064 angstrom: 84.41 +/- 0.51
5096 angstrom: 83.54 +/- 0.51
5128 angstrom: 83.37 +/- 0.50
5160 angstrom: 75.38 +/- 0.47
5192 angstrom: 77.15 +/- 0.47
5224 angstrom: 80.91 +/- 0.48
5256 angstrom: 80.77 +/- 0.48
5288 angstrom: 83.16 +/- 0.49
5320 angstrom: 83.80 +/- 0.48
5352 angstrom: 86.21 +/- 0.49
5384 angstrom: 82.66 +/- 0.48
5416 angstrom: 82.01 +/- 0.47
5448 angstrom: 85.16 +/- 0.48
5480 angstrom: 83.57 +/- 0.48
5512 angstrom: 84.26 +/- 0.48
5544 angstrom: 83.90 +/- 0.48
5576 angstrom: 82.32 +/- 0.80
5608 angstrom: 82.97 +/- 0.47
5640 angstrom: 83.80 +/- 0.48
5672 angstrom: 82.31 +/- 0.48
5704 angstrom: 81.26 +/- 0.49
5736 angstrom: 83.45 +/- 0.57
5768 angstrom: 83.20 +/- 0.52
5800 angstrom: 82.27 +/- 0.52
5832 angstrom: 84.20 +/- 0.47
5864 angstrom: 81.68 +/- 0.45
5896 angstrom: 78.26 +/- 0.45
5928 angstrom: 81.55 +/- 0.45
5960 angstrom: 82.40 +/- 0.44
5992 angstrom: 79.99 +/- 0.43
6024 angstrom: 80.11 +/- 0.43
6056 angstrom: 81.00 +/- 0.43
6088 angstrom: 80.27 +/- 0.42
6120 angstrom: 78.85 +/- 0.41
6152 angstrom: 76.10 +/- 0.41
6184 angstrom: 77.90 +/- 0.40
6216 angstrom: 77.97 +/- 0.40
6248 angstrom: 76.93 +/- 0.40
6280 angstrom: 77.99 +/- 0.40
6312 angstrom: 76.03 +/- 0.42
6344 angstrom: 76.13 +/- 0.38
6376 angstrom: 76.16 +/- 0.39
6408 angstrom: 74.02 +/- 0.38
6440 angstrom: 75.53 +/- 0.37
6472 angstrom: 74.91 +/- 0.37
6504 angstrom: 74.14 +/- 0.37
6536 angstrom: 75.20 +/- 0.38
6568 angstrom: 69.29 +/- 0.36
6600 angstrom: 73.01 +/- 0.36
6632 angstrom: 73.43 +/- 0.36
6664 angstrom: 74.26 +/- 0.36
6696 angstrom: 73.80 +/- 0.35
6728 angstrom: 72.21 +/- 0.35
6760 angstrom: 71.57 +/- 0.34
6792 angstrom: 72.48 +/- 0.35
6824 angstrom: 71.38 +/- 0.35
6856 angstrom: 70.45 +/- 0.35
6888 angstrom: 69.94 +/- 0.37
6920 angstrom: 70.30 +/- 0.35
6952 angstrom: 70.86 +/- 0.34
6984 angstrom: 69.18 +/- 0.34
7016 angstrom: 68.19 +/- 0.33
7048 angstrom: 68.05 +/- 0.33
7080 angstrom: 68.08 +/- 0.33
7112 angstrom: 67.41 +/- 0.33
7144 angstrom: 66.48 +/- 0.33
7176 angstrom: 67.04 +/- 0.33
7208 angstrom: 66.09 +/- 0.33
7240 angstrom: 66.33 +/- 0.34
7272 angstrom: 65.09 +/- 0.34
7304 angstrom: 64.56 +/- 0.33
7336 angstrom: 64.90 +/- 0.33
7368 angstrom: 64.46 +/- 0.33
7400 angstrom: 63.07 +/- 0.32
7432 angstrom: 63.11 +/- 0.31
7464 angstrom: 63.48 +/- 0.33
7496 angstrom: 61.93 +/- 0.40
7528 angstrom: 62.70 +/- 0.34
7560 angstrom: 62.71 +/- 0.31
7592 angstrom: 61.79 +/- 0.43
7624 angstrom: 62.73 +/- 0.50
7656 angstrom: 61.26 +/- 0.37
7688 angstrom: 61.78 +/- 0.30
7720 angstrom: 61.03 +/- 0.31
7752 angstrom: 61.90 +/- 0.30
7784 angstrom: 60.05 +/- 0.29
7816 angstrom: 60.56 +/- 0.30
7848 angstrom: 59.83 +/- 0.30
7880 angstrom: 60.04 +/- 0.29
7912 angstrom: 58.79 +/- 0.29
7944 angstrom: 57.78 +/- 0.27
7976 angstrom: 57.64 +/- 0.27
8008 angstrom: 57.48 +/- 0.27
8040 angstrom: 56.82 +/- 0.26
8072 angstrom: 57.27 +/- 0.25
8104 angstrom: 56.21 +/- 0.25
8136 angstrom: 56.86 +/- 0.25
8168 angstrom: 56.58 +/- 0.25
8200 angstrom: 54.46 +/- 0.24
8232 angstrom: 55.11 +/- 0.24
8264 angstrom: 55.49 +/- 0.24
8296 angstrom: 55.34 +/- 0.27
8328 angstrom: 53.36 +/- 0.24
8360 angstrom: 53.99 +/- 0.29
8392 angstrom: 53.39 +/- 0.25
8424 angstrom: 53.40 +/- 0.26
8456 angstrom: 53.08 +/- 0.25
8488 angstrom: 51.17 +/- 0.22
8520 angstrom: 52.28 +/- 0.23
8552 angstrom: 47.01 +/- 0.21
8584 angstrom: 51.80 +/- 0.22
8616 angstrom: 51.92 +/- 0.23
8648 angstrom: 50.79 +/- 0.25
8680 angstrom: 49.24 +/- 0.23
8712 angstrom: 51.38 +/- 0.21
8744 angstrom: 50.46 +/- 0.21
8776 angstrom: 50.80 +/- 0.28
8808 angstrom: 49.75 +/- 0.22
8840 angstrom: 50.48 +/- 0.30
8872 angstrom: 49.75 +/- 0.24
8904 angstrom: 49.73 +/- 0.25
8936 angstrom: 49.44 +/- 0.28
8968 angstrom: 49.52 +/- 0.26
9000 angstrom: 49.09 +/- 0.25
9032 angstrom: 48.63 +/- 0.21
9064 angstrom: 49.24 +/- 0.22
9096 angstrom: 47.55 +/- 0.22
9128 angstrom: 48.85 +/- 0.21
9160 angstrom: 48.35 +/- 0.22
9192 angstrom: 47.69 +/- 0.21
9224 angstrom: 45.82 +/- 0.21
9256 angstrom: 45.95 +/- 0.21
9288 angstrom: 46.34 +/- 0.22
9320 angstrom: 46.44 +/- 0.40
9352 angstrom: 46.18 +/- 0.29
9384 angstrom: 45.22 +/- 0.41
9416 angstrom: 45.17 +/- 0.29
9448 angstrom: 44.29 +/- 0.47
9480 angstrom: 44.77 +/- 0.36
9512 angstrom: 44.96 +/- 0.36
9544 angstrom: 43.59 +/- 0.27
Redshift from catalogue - 0.00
